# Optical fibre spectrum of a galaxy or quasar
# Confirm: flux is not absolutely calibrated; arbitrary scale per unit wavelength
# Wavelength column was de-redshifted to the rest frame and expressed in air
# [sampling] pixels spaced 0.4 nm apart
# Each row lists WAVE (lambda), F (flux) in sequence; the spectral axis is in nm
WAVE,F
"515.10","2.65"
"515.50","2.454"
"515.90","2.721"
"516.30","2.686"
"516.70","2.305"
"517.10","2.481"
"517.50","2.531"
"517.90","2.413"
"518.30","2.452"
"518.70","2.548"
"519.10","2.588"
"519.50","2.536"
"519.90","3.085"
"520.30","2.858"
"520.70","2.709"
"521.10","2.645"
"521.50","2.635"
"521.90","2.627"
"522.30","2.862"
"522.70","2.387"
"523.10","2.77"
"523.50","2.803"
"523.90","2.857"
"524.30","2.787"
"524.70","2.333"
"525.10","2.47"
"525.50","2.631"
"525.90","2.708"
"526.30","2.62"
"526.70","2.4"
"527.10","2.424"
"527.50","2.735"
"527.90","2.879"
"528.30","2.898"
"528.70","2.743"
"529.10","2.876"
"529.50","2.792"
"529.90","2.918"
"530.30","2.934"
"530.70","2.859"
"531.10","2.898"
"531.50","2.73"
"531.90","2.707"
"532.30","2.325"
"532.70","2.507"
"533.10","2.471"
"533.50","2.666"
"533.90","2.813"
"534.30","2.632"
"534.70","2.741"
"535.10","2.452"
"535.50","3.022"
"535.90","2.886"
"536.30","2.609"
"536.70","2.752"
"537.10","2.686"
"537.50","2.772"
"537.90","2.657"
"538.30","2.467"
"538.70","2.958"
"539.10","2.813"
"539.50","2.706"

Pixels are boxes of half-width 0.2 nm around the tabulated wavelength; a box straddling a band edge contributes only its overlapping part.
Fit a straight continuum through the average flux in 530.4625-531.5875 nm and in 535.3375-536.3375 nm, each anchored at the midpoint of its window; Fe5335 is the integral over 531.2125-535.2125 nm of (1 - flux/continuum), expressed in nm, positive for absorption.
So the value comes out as 0.337 nm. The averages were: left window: 2.84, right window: 2.87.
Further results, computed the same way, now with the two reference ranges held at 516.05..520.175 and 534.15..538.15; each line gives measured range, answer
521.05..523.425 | -0.054 nm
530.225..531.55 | -0.092 nm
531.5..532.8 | 0.067 nm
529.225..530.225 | -0.075 nm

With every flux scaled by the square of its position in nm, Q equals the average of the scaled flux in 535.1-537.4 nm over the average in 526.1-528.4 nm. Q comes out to 1.08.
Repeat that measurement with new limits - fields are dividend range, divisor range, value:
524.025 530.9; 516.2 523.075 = 1.07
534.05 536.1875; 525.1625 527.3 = 1.11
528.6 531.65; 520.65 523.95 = 1.09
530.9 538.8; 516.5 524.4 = 1.07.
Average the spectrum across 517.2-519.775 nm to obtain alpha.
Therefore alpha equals 2.53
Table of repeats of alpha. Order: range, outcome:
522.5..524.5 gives 2.72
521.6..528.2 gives 2.65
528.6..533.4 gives 2.73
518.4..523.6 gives 2.69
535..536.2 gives 2.8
